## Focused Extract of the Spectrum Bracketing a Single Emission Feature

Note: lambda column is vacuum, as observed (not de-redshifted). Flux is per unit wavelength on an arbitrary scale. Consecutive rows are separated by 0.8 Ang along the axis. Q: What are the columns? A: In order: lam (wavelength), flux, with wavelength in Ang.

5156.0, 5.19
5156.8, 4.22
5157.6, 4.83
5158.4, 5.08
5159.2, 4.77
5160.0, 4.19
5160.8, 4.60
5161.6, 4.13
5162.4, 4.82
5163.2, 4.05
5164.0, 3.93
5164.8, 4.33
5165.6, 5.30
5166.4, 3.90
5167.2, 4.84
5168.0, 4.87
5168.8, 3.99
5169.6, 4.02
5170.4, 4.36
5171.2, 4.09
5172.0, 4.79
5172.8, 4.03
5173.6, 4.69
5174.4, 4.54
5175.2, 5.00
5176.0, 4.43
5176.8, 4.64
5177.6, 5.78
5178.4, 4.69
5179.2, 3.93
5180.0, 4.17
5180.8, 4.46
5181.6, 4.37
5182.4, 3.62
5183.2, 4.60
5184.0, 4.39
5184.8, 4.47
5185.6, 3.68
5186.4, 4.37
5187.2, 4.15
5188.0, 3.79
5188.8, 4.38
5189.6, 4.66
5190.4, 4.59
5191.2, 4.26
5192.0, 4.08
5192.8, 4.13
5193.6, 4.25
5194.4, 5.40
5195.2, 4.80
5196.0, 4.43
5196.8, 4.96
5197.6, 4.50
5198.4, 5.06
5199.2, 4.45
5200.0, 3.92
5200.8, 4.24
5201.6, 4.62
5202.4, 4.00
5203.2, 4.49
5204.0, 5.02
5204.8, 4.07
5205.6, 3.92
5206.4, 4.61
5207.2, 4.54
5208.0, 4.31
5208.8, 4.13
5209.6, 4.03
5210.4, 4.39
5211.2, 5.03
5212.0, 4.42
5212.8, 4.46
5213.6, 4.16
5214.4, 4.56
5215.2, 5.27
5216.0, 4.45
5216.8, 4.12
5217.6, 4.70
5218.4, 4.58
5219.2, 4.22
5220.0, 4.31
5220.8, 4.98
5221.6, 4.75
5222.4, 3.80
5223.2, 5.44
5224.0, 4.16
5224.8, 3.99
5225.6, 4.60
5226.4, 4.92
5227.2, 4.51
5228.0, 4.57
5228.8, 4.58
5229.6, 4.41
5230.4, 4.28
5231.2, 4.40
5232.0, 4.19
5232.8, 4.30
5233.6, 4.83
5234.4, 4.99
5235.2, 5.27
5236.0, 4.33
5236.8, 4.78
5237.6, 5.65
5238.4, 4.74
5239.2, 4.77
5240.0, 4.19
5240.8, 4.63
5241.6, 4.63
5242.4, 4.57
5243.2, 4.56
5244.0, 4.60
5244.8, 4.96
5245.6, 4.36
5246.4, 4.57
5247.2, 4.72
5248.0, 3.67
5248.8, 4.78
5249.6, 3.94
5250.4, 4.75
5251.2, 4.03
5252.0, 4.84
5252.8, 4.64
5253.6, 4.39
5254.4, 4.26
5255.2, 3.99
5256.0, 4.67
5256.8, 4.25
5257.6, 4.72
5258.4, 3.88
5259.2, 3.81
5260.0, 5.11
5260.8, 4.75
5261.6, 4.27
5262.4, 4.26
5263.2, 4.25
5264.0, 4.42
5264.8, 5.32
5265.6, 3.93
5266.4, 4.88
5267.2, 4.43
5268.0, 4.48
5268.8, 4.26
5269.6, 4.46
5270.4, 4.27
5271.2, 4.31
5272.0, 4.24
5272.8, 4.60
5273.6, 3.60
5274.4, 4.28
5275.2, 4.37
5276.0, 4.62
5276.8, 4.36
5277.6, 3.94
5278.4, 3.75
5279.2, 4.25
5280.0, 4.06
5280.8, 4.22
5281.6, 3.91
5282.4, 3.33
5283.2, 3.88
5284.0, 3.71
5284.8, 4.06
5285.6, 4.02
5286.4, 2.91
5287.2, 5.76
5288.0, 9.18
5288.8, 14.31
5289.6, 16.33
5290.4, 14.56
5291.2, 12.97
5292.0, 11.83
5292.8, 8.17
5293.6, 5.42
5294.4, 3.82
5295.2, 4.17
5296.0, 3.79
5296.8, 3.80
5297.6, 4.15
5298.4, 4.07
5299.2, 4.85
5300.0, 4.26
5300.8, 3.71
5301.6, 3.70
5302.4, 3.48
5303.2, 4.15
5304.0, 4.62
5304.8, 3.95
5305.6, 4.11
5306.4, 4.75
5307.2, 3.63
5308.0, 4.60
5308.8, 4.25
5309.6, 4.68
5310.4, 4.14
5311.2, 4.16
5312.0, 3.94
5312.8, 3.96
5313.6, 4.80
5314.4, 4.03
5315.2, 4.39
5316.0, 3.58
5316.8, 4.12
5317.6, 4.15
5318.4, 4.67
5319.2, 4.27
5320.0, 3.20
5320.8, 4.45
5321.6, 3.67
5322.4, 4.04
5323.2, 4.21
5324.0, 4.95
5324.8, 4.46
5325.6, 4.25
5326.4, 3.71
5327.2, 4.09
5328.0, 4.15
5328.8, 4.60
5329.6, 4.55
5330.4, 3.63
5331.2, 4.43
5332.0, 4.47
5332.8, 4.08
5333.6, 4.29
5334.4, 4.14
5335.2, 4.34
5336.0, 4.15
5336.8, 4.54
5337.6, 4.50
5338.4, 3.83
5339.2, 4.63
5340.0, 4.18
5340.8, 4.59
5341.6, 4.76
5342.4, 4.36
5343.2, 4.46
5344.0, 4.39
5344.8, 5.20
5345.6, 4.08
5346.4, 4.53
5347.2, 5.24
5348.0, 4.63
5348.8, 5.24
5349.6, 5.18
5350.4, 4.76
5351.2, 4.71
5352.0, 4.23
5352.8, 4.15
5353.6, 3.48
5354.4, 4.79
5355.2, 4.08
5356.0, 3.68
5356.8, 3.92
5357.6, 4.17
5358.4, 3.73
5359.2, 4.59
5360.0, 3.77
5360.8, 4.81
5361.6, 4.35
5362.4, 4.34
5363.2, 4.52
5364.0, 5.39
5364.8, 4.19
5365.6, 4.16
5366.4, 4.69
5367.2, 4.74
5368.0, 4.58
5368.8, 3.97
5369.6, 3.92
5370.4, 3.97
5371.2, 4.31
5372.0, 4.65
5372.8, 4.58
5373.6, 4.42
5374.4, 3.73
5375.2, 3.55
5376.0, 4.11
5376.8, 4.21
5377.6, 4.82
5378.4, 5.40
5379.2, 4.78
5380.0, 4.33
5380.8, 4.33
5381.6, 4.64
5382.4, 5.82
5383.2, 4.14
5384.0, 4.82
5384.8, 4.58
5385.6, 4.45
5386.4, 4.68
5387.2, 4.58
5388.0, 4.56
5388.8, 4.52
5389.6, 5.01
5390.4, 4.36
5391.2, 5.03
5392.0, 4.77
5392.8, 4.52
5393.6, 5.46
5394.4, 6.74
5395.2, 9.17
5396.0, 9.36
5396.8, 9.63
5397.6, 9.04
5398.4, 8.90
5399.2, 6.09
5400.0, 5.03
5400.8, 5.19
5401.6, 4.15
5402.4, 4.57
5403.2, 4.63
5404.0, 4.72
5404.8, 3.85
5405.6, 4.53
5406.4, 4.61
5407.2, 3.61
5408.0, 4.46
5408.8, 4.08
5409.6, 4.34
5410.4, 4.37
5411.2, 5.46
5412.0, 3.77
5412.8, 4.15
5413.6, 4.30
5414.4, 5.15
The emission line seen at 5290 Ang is H-beta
